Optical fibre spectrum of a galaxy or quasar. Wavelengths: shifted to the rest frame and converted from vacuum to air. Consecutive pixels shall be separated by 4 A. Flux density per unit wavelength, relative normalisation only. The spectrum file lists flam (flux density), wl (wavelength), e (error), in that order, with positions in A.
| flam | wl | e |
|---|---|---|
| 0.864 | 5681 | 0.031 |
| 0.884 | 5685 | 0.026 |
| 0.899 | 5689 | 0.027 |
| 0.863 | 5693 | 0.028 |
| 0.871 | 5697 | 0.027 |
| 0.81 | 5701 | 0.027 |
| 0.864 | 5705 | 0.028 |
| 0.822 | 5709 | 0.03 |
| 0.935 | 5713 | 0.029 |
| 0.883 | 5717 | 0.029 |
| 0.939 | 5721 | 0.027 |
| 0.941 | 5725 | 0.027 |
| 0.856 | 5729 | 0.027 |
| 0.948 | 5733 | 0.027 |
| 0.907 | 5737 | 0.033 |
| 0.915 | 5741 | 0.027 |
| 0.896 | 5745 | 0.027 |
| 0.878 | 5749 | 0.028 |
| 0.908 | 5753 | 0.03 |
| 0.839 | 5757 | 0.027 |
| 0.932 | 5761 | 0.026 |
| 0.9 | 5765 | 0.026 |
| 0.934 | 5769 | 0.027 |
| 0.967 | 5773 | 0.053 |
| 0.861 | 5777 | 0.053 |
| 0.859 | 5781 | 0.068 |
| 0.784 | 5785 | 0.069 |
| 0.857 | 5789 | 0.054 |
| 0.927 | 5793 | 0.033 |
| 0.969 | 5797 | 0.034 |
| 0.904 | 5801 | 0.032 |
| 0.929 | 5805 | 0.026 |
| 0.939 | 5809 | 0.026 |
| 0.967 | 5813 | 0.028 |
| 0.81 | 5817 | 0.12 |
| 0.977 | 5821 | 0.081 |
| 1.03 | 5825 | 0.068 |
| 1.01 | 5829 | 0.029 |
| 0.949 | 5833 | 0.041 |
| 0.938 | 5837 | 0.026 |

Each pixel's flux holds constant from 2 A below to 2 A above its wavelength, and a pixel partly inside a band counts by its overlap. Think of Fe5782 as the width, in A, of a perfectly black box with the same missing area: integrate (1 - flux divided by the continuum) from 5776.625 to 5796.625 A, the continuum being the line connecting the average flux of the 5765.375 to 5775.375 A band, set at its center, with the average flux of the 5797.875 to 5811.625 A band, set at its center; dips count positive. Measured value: 1.5 A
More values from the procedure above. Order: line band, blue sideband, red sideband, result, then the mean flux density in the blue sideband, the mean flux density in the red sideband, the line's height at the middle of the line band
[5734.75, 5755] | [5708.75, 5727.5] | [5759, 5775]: 0.5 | 0.91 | 0.933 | 0.923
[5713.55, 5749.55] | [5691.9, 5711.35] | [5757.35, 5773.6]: -1.1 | 0.847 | 0.921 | 0.881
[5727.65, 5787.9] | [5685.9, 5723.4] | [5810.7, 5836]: 1.3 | 0.877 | 0.956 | 0.913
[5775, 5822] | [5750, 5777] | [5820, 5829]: 3.3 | 0.908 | 1.01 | 0.965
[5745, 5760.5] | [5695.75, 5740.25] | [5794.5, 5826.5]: 0.4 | 0.89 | 0.939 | 0.908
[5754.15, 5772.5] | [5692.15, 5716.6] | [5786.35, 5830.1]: -0.1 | 0.862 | 0.934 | 0.903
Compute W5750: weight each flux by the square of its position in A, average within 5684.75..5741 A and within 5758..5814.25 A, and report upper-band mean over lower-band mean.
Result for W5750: 1.0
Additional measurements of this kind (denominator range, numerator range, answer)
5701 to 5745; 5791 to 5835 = 1.09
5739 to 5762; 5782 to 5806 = 1.01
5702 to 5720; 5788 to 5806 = 1.08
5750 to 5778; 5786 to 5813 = 1.03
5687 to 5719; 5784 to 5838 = 1.11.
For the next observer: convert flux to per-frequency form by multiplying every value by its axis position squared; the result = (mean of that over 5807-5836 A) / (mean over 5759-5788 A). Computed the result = 1.09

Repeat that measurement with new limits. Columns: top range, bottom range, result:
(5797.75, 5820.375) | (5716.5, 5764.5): 1.04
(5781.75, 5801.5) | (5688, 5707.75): 1.07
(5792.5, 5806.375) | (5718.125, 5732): 1.05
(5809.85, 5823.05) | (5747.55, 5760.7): 1.07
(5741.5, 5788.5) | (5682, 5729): 1.03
